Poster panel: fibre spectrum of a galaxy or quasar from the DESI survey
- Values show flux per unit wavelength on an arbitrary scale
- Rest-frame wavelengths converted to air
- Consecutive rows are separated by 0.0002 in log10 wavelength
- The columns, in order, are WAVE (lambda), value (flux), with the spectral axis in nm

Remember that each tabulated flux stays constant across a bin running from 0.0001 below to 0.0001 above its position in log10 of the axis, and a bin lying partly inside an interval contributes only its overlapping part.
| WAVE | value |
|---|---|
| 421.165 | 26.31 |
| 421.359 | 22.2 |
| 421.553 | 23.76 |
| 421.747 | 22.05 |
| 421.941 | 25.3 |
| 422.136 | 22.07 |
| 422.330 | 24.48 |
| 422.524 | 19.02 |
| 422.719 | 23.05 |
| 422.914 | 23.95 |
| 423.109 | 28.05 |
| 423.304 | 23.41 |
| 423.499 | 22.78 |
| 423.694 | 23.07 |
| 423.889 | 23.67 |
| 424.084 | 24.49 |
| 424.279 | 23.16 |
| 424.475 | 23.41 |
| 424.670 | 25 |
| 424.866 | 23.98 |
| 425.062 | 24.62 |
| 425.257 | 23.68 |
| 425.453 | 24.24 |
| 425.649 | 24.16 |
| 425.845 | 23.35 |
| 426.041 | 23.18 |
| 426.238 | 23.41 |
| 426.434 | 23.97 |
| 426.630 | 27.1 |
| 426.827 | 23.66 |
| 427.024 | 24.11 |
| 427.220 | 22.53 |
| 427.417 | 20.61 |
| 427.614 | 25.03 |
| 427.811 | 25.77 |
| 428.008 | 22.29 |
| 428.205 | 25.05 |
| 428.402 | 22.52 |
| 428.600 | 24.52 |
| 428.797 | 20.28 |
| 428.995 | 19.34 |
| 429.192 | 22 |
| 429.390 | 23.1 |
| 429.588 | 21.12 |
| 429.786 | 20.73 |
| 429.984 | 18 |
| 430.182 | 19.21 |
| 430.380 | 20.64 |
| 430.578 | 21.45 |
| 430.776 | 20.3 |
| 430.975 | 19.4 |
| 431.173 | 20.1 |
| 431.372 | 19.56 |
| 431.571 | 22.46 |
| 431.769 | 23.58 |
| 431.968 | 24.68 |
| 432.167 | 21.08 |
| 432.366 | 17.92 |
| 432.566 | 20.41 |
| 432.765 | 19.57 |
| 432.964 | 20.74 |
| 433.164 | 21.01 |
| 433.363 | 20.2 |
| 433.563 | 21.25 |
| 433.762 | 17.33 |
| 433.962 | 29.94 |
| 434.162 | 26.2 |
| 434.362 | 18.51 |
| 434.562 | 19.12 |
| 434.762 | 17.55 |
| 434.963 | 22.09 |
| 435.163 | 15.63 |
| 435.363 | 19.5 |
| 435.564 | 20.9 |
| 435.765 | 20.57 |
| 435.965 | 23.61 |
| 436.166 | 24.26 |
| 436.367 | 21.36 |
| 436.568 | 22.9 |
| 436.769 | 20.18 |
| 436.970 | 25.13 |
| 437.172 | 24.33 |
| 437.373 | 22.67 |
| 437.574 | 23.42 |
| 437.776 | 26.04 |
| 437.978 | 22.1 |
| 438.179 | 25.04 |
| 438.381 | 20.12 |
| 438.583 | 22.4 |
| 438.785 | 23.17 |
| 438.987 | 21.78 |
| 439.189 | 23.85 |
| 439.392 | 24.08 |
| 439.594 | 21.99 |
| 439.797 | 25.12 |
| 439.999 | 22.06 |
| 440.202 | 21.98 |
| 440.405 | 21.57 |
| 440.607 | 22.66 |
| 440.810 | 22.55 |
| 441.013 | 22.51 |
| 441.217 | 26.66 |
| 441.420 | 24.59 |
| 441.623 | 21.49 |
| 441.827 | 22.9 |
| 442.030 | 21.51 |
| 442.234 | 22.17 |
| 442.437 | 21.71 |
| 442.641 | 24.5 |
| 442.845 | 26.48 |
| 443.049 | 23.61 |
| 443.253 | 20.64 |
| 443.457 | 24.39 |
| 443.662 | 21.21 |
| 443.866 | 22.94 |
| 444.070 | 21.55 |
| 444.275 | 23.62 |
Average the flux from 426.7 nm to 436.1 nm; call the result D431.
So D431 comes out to 21.4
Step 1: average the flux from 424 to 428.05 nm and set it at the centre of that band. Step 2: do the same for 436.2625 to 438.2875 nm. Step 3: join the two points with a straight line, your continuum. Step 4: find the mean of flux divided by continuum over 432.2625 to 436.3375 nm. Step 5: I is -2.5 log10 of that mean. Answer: 0.13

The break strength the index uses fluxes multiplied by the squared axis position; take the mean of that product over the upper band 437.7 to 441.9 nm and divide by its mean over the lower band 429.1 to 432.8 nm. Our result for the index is 1.15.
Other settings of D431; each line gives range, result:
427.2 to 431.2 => 21.6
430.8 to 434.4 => 21.4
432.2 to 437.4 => 21.2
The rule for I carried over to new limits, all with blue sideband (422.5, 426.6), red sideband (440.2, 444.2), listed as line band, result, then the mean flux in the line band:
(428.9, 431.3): 0.153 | 20.4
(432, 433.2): 0.154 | 20.3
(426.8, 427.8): 0.015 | 23.4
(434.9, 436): 0.156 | 20.1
